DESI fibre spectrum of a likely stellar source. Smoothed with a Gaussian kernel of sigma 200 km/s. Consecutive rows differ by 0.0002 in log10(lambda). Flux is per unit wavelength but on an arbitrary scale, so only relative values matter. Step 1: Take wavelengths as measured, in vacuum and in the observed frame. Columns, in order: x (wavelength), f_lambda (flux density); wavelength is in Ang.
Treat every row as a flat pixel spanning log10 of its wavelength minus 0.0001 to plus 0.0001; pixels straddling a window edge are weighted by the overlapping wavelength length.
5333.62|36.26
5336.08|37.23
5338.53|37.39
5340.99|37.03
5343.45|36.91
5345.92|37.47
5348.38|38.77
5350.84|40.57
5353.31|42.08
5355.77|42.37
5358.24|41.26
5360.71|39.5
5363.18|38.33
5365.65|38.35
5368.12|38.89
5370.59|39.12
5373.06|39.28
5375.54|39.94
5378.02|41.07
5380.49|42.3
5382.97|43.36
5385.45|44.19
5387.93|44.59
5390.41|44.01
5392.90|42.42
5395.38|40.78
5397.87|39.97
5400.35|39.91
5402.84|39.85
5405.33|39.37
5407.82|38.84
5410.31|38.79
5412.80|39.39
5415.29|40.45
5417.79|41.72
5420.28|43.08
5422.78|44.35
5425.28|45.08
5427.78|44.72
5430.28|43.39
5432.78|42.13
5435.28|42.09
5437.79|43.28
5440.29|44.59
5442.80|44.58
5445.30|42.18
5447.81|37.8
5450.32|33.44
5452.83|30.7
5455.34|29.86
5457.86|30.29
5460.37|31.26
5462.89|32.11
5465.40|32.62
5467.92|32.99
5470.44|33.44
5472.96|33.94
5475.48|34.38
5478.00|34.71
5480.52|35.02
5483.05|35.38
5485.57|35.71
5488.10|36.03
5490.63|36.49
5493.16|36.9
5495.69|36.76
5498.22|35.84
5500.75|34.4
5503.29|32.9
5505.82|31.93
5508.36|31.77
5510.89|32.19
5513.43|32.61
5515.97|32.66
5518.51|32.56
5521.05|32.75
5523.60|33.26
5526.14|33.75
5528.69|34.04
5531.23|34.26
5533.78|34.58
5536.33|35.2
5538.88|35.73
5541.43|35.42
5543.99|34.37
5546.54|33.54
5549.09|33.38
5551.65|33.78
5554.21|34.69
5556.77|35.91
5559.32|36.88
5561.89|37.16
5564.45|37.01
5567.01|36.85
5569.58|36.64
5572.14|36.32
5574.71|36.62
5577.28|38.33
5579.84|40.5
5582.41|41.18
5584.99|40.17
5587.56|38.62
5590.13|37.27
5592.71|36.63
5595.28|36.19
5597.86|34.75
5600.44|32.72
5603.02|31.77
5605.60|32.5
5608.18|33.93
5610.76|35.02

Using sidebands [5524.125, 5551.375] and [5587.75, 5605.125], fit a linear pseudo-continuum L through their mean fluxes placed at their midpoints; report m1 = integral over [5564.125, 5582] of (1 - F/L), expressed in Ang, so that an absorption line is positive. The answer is -1.5 Ang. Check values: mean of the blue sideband 34.4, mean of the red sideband 35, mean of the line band 37.7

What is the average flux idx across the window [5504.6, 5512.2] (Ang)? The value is 32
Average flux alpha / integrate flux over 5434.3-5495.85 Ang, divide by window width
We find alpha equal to 35.8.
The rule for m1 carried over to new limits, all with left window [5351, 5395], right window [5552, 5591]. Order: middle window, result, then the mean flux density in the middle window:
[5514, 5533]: 2.51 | 33.3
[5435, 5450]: -0.73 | 41.9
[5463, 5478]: 2.26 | 33.5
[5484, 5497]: 0.89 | 36.4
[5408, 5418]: 0.17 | 39.8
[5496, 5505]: 1.01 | 34.5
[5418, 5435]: -1.41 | 43.6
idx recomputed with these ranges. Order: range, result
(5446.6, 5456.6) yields 32.9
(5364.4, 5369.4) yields 38.7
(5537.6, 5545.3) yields 35.2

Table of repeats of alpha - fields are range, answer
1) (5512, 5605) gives 35.5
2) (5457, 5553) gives 33.9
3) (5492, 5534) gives 33.7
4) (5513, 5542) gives 33.9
